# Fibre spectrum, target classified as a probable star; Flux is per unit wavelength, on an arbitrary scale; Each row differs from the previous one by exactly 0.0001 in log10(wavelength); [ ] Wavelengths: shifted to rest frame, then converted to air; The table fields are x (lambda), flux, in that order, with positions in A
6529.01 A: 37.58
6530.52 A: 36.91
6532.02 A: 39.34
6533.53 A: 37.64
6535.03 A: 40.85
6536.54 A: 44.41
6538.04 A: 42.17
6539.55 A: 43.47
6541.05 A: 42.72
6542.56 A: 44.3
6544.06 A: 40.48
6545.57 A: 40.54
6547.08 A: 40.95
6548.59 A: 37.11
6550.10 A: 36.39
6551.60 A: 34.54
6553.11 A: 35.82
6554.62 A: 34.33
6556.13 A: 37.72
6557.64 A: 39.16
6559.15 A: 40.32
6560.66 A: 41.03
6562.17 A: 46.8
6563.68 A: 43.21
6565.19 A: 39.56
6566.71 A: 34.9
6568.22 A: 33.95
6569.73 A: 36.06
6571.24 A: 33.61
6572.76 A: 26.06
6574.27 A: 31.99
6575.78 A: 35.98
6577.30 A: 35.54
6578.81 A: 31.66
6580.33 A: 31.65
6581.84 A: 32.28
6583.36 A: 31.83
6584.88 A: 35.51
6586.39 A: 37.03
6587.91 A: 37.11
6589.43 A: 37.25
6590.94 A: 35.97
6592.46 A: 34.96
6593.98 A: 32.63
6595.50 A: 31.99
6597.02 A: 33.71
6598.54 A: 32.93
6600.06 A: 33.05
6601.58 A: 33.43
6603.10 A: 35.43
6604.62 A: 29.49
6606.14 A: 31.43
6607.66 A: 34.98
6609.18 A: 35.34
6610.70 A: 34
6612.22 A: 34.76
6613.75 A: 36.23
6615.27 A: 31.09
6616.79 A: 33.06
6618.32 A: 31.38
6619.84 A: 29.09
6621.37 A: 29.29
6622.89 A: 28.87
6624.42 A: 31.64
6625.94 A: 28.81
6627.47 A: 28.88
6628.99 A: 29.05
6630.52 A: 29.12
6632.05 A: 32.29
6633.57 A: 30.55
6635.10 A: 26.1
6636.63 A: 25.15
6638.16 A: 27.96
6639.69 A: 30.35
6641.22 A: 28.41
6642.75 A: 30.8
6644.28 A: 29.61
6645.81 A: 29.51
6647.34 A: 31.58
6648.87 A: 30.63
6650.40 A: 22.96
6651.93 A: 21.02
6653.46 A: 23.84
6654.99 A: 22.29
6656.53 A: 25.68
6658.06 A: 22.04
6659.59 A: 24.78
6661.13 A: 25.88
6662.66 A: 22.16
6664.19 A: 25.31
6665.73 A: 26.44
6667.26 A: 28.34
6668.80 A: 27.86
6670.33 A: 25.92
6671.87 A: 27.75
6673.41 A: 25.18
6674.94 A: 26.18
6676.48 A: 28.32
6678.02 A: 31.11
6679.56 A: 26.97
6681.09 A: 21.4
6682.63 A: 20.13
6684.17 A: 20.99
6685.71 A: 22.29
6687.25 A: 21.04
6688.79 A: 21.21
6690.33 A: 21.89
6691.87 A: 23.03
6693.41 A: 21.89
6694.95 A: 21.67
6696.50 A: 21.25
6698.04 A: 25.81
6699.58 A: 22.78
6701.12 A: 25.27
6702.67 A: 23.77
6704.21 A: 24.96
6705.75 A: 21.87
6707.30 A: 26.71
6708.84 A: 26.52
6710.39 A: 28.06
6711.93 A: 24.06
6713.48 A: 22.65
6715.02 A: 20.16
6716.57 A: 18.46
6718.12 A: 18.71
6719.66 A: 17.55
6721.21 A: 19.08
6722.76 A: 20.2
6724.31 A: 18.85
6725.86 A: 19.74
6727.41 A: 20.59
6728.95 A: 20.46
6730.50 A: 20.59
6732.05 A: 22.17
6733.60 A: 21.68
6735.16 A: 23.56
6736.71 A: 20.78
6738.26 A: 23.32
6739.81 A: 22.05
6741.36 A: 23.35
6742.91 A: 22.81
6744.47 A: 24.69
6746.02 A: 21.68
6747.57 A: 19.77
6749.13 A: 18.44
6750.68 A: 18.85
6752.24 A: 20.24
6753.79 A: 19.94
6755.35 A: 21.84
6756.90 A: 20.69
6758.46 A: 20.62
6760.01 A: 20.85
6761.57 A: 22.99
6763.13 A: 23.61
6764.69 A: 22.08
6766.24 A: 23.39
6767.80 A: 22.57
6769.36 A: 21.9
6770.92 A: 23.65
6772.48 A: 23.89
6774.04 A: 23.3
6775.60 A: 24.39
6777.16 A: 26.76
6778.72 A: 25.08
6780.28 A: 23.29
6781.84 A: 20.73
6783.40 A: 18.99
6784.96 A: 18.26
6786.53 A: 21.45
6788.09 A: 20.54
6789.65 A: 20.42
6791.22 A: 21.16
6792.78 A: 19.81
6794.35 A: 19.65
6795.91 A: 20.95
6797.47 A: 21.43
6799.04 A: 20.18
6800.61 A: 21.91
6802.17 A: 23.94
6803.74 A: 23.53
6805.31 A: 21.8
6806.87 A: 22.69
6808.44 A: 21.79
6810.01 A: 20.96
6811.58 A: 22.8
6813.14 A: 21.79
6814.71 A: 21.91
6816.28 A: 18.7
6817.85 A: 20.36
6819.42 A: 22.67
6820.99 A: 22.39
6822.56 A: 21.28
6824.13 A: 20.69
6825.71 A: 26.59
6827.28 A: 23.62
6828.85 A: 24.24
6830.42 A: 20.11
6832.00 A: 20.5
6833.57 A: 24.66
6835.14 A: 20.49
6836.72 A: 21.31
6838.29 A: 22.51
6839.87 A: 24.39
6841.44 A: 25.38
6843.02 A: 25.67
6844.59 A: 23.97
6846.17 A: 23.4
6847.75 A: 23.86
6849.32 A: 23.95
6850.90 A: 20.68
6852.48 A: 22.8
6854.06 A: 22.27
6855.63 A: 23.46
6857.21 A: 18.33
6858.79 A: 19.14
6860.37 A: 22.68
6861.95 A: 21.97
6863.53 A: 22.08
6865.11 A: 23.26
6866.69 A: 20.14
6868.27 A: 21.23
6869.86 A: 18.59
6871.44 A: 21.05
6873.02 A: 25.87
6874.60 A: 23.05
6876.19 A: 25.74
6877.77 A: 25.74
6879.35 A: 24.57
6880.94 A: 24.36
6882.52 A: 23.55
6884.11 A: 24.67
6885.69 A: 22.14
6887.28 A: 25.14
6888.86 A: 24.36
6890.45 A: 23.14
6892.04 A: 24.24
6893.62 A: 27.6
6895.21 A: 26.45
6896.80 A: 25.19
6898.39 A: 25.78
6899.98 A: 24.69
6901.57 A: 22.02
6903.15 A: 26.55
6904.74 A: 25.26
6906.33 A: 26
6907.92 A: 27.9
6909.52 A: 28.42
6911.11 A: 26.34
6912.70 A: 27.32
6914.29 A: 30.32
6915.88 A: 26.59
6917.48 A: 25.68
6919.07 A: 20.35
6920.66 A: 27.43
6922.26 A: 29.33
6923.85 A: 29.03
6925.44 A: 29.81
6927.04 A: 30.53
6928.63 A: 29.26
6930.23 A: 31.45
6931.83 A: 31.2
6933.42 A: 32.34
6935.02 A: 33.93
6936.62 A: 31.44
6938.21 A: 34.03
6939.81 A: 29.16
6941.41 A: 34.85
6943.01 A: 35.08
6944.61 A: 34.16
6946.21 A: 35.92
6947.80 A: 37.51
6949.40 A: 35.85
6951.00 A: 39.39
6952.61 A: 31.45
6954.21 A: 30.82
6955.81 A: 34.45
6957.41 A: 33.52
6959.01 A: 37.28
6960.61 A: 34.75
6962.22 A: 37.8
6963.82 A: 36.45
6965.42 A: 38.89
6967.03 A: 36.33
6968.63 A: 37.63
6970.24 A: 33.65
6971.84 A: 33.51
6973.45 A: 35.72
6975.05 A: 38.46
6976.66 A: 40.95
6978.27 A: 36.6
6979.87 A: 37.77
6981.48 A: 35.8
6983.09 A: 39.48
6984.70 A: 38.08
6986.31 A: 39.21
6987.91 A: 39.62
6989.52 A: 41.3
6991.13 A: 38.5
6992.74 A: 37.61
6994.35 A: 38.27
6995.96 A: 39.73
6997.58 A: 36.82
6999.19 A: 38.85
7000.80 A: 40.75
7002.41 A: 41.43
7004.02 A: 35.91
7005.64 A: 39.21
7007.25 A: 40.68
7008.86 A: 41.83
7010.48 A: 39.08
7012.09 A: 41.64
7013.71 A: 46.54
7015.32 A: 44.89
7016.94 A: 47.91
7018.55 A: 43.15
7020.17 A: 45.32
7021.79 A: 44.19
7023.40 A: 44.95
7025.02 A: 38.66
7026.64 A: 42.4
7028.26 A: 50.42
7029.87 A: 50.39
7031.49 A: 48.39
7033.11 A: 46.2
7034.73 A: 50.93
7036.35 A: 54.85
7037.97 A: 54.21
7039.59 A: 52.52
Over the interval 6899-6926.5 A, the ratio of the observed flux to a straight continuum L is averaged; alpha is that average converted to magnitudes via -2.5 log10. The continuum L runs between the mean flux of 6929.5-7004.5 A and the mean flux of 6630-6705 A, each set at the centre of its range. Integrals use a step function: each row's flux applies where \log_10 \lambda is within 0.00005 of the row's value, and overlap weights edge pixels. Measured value 0.27 mag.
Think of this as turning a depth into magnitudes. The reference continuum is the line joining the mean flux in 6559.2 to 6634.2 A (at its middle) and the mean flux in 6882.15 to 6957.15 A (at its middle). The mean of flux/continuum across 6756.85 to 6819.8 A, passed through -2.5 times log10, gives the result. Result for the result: 0.37 mag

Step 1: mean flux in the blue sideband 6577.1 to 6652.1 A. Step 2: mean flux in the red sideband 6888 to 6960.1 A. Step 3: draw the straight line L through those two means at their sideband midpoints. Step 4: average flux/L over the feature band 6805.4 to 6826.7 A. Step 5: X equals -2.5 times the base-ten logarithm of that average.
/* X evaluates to 0.35 mag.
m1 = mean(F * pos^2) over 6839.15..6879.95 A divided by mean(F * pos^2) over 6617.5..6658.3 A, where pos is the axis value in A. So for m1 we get 0.9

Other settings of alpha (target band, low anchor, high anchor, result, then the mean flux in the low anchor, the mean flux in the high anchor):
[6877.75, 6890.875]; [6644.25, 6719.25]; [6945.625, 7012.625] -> 0.35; 24.4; 37.6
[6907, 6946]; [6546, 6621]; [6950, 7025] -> 0.27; 35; 38.8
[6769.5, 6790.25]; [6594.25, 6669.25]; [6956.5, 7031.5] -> 0.44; 29.4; 39.9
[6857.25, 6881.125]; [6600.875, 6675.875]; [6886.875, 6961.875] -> 0.30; 28.8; 29.7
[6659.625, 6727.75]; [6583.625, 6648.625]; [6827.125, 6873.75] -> 0.22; 31.9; 22.4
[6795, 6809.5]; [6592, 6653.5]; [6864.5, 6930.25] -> 0.23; 30.7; 25.4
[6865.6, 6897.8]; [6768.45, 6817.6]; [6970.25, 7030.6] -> 0.25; 21.8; 40.6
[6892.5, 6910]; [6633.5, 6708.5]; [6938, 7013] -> 0.30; 25.2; 37.2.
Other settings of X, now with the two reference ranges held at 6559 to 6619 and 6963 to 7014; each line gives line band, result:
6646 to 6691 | 0.38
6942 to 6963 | 0.09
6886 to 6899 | 0.44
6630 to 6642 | 0.22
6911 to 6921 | 0.40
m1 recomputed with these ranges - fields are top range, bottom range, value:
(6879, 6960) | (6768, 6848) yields 1.35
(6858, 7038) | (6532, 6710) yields 1.20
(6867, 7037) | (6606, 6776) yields 1.48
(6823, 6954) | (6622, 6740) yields 1.13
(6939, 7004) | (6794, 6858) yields 1.72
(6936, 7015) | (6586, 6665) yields 1.37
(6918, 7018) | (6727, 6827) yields 1.75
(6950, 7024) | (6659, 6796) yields 1.85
